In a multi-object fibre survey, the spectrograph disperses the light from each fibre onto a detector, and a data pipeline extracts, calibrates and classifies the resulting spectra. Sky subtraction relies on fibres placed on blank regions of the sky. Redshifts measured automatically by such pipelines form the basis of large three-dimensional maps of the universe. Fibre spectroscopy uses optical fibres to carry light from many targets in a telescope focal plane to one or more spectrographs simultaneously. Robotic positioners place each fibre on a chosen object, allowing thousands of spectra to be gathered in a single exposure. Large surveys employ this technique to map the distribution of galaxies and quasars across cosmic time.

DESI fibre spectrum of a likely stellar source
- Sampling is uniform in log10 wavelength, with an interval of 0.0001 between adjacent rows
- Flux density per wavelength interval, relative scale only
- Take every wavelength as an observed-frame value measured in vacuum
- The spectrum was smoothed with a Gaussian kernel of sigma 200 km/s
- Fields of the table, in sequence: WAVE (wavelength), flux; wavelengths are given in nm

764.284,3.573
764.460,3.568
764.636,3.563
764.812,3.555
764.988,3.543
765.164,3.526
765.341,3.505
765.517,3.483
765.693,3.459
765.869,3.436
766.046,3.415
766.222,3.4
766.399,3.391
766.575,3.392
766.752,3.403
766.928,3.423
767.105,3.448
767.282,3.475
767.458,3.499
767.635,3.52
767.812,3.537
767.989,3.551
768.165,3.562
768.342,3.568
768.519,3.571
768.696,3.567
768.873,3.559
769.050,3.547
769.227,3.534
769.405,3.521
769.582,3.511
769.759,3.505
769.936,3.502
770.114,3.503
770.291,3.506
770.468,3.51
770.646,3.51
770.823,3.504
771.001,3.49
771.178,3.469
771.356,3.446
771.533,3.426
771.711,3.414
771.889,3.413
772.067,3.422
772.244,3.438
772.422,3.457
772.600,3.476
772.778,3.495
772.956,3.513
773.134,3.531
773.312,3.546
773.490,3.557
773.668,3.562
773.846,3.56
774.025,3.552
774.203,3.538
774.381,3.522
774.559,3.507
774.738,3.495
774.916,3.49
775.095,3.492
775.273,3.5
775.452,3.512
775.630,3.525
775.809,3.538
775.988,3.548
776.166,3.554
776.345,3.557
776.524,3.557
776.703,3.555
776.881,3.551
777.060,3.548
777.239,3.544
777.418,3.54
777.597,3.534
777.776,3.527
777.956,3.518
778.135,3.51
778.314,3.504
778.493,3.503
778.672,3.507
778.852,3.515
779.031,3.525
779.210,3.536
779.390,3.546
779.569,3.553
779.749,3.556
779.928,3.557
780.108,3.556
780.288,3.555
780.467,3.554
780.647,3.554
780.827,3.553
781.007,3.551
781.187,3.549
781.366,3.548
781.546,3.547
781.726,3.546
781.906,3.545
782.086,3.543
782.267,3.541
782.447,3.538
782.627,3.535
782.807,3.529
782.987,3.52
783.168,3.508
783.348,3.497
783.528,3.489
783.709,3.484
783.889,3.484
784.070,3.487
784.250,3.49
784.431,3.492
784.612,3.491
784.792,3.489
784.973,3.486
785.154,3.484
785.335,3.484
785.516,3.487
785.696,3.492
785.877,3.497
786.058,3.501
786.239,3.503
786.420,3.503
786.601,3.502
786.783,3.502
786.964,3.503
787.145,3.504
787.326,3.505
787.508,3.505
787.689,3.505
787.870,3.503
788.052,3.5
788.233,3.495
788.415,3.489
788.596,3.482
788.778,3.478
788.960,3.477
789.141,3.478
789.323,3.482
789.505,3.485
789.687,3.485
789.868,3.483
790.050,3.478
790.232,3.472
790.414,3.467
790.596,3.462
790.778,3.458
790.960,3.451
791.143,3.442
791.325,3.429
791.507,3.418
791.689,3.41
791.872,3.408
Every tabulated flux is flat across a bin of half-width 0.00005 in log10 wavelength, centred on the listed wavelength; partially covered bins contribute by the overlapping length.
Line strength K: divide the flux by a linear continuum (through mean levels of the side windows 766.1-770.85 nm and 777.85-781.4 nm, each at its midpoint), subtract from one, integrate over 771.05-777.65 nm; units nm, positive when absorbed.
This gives 0.02 nm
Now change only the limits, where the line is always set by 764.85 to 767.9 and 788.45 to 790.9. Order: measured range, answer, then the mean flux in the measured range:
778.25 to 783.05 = -0.094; 3.54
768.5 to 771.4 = -0.041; 3.51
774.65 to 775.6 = -0.009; 3.5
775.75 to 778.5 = -0.054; 3.54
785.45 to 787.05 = -0.011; 3.5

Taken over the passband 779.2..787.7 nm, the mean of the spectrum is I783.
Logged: 3.52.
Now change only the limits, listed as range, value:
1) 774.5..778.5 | 3.53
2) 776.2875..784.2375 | 3.53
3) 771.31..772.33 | 3.43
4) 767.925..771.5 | 3.52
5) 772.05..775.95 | 3.51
